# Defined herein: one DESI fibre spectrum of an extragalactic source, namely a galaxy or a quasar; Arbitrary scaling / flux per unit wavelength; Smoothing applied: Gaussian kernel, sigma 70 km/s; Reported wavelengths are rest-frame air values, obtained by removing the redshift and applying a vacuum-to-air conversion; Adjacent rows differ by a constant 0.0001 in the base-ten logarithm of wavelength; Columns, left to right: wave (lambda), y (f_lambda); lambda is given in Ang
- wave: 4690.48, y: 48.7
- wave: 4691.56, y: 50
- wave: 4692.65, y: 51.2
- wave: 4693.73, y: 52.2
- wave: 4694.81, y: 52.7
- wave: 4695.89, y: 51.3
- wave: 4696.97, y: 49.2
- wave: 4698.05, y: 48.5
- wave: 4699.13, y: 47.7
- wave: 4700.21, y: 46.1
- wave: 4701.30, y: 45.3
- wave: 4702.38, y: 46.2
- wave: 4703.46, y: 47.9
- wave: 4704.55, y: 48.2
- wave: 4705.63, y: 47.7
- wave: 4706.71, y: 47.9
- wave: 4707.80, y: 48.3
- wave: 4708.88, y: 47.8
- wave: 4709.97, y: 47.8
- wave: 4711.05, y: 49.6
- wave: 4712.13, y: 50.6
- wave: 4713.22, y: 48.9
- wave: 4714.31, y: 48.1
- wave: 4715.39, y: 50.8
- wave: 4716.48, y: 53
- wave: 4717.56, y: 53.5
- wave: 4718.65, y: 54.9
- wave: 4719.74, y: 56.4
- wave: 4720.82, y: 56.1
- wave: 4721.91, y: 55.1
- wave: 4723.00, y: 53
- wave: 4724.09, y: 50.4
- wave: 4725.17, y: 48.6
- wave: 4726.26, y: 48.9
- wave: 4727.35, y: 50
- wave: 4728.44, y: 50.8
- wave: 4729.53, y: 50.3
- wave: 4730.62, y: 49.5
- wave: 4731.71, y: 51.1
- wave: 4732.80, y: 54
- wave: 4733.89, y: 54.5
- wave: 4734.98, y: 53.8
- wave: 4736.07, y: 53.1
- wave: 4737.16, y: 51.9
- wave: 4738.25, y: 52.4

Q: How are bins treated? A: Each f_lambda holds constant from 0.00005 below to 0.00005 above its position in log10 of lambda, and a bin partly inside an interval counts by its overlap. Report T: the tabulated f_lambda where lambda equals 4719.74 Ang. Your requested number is 56.4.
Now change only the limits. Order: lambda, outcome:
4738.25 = 52.4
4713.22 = 48.9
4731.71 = 51.1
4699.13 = 47.7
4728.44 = 50.8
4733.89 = 54.5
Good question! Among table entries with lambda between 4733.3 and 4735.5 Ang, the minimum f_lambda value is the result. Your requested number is 53.8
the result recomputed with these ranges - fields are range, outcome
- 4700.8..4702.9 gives 45.3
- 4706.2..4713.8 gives 47.8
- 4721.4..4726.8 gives 48.6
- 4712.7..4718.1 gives 48.1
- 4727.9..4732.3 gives 49.5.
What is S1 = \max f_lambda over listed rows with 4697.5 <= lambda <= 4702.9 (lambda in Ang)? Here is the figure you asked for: 48.5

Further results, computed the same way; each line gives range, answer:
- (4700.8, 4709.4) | 48.3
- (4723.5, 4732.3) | 51.1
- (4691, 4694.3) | 52.2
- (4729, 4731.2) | 50.3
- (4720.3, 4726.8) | 56.1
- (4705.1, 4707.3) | 47.9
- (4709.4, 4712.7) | 50.6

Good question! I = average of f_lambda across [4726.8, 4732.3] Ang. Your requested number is 50.3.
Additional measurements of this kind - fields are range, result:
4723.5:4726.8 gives 49.4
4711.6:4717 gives 50.2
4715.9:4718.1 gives 53.3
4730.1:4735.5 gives 52.6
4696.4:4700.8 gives 47.9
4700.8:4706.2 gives 47.1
